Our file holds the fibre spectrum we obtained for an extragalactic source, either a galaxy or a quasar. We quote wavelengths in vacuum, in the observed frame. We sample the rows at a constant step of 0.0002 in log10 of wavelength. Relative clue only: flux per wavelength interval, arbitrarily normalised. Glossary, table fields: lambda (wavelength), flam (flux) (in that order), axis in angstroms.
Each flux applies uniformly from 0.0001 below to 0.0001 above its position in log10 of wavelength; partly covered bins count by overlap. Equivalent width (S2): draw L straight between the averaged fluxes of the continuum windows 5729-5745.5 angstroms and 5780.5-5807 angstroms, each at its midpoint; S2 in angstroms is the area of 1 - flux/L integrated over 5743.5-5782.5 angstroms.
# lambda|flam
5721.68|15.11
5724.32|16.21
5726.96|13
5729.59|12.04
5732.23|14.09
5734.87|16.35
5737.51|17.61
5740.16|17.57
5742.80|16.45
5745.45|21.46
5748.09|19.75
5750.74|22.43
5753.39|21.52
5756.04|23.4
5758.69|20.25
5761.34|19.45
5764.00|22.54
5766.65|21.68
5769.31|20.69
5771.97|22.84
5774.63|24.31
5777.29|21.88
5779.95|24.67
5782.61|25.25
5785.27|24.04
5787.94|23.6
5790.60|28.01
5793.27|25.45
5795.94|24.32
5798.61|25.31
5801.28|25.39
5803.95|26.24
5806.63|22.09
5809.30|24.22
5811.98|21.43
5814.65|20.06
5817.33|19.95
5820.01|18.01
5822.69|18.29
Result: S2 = -3.28 angstroms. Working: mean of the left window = 16.3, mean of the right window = 25.1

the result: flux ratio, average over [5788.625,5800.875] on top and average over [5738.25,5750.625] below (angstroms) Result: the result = 1.34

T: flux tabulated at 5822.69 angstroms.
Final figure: 18.29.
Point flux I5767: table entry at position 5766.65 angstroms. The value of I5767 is 21.68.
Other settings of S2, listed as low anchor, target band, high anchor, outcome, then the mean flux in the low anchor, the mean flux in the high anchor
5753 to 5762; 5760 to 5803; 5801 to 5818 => -3.51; 21.3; 22.7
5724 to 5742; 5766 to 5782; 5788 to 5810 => -1.10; 15.3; 25.1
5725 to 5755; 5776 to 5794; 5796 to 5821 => -3.24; 17.5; 22.7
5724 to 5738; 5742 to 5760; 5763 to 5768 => -1.84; 14.6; 22.1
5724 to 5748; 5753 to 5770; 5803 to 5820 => -3.01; 16.3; 21.9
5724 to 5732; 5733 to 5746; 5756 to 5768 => -1.11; 13.5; 21.3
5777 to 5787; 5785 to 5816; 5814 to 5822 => -3.69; 24.2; 19.2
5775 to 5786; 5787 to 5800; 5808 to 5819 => -1.39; 24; 21.3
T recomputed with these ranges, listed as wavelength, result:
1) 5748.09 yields 19.75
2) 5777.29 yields 21.88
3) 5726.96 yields 13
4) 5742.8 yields 16.45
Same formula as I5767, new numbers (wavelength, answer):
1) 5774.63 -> 24.31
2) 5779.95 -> 24.67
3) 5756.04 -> 23.4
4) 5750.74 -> 22.43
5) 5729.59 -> 12.04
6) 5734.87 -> 16.35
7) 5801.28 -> 25.39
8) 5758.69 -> 20.25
